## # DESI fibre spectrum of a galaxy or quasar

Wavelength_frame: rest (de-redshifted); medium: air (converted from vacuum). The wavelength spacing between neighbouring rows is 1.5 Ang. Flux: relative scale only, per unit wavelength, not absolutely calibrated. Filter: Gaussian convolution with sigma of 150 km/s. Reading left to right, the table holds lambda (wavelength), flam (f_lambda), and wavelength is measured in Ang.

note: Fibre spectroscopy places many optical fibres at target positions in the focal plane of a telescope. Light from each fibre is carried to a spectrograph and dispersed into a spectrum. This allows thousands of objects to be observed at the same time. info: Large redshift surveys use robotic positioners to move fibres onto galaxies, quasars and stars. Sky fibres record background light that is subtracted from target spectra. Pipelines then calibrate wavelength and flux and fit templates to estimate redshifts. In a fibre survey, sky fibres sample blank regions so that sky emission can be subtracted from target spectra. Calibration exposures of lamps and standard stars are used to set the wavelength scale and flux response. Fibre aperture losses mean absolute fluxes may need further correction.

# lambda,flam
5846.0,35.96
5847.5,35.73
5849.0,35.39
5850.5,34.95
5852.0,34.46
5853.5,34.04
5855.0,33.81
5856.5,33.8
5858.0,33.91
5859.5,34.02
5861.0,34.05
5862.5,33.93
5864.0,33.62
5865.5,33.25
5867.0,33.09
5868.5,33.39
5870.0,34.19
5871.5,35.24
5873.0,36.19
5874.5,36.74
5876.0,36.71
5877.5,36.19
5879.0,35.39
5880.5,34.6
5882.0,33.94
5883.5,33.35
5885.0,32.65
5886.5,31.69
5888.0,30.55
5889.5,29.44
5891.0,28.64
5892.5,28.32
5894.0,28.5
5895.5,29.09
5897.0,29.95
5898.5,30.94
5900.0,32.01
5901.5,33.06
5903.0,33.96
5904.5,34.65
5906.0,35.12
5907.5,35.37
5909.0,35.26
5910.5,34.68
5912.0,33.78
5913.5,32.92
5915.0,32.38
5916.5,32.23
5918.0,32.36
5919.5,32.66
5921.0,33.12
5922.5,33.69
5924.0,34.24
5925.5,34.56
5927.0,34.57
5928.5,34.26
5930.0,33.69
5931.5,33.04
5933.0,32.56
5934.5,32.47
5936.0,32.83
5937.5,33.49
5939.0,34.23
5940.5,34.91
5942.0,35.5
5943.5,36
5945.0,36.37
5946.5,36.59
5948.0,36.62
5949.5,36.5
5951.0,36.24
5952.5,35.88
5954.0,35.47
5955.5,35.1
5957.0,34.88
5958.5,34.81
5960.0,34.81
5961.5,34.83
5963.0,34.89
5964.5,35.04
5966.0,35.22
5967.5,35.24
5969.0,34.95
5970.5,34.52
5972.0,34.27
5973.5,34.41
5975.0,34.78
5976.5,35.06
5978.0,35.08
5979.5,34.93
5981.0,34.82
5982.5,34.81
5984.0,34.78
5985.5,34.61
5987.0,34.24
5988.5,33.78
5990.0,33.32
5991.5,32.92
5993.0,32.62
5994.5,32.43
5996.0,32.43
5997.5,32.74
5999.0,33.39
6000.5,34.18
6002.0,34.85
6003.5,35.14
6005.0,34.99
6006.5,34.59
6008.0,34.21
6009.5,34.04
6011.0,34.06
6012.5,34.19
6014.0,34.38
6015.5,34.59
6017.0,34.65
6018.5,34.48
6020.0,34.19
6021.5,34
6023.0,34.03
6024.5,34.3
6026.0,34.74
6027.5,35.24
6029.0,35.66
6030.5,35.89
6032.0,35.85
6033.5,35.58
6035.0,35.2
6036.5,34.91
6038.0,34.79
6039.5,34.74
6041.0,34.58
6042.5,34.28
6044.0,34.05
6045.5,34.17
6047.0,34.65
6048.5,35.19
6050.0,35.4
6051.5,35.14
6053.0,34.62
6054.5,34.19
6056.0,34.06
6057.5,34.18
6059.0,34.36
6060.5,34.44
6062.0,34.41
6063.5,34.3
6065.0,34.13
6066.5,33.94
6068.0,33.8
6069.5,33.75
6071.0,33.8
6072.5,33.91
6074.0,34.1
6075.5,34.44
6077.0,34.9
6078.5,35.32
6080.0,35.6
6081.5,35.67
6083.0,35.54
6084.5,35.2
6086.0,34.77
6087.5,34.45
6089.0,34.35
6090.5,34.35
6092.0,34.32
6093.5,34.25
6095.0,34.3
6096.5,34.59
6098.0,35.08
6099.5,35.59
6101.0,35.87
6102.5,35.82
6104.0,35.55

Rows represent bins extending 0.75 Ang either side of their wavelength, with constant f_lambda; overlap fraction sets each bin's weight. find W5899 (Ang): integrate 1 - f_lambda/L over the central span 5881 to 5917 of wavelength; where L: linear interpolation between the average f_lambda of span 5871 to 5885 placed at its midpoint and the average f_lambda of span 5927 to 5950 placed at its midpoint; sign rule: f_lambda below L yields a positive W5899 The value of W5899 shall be 2.9 Ang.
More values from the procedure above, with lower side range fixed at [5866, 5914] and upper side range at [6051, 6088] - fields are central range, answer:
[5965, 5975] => -0.3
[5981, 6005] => 0.1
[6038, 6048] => 0.0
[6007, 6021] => -0.1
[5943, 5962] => -1.2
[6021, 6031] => -0.2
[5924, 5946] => -0.5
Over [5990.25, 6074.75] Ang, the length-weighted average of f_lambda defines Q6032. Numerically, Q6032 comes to 34.3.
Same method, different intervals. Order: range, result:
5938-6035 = 34.7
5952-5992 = 34.7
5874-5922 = 32.8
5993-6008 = 33.8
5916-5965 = 34.5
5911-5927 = 33.3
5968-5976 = 34.6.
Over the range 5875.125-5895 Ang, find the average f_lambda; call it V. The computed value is 32.3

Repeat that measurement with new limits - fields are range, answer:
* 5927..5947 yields 34.3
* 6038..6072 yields 34.4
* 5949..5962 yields 35.4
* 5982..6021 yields 34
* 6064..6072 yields 33.9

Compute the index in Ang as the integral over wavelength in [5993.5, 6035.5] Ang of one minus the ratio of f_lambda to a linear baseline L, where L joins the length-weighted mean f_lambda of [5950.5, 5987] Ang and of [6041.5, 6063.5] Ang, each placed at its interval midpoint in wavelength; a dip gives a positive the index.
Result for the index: 0.4 Ang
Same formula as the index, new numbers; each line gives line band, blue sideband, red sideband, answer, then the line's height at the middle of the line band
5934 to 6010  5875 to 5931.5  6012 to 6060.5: -1.7 Ang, 33.9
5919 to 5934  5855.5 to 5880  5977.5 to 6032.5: 0.4 Ang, 34.5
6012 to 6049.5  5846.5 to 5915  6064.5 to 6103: -0.4 Ang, 34.4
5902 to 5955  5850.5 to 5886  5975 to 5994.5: -0.1 Ang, 34.3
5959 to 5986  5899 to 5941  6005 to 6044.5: -0.5 Ang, 34.1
